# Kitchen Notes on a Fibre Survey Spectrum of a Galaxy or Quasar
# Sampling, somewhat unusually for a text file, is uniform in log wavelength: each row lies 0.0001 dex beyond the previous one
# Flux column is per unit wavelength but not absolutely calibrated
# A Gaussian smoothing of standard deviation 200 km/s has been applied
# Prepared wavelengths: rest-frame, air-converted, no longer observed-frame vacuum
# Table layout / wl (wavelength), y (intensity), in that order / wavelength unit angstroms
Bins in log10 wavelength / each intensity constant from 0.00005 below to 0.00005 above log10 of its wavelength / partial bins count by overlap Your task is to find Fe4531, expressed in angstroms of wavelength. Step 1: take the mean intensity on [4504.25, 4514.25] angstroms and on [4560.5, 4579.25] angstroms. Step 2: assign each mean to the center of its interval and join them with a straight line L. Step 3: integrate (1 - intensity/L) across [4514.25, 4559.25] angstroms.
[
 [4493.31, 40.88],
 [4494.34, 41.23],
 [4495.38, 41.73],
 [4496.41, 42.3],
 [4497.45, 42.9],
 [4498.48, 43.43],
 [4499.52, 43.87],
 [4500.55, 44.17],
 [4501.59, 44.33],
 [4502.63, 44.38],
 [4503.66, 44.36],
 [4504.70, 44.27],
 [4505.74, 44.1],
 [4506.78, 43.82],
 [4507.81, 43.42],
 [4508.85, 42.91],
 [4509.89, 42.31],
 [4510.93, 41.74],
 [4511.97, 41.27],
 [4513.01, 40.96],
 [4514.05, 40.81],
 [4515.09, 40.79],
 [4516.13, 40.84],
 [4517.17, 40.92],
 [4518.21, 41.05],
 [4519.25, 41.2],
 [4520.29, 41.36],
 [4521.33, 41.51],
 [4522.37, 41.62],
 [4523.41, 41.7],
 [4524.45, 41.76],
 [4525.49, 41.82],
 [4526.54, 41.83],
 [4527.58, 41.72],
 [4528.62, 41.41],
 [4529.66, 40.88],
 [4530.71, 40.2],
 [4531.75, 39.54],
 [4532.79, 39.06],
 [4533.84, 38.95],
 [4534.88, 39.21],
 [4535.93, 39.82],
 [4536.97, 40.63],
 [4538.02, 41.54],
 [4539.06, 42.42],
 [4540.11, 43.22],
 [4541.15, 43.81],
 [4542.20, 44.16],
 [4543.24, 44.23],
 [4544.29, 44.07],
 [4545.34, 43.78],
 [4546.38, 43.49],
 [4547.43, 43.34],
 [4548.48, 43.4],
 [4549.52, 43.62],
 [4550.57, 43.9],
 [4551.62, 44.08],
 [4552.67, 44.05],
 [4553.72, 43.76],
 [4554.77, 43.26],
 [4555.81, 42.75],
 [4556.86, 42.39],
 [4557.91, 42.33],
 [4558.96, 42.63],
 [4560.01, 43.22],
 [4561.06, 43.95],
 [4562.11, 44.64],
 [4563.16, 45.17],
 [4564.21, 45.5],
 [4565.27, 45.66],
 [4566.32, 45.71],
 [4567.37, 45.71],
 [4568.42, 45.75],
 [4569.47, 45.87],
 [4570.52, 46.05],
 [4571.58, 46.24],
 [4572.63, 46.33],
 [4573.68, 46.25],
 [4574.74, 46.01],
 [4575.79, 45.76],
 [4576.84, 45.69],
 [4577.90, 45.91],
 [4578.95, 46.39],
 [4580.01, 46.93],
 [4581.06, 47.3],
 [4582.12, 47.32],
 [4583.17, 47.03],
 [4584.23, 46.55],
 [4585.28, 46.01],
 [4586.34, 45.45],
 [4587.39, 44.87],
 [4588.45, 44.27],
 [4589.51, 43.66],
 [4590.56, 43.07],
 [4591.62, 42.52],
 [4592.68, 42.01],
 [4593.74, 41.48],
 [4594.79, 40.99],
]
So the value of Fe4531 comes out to 2.0 angstroms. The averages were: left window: 42.6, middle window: 42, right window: 45.7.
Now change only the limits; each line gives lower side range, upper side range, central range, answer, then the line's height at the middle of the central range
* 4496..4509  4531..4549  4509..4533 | 1.0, 42.9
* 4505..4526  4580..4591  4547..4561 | 0.2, 43.9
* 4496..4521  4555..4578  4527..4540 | 0.9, 43.6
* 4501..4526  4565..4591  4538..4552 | 0.1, 44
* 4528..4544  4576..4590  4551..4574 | -0.3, 43.9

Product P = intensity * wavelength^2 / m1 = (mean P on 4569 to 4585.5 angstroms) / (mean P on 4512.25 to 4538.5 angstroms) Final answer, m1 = 1.2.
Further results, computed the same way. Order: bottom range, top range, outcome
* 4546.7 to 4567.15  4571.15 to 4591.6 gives 1.05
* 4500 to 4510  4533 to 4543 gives 0.96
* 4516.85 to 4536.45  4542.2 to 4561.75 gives 1.08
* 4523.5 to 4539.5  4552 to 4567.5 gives 1.09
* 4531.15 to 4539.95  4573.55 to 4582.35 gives 1.17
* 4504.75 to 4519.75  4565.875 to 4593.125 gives 1.12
